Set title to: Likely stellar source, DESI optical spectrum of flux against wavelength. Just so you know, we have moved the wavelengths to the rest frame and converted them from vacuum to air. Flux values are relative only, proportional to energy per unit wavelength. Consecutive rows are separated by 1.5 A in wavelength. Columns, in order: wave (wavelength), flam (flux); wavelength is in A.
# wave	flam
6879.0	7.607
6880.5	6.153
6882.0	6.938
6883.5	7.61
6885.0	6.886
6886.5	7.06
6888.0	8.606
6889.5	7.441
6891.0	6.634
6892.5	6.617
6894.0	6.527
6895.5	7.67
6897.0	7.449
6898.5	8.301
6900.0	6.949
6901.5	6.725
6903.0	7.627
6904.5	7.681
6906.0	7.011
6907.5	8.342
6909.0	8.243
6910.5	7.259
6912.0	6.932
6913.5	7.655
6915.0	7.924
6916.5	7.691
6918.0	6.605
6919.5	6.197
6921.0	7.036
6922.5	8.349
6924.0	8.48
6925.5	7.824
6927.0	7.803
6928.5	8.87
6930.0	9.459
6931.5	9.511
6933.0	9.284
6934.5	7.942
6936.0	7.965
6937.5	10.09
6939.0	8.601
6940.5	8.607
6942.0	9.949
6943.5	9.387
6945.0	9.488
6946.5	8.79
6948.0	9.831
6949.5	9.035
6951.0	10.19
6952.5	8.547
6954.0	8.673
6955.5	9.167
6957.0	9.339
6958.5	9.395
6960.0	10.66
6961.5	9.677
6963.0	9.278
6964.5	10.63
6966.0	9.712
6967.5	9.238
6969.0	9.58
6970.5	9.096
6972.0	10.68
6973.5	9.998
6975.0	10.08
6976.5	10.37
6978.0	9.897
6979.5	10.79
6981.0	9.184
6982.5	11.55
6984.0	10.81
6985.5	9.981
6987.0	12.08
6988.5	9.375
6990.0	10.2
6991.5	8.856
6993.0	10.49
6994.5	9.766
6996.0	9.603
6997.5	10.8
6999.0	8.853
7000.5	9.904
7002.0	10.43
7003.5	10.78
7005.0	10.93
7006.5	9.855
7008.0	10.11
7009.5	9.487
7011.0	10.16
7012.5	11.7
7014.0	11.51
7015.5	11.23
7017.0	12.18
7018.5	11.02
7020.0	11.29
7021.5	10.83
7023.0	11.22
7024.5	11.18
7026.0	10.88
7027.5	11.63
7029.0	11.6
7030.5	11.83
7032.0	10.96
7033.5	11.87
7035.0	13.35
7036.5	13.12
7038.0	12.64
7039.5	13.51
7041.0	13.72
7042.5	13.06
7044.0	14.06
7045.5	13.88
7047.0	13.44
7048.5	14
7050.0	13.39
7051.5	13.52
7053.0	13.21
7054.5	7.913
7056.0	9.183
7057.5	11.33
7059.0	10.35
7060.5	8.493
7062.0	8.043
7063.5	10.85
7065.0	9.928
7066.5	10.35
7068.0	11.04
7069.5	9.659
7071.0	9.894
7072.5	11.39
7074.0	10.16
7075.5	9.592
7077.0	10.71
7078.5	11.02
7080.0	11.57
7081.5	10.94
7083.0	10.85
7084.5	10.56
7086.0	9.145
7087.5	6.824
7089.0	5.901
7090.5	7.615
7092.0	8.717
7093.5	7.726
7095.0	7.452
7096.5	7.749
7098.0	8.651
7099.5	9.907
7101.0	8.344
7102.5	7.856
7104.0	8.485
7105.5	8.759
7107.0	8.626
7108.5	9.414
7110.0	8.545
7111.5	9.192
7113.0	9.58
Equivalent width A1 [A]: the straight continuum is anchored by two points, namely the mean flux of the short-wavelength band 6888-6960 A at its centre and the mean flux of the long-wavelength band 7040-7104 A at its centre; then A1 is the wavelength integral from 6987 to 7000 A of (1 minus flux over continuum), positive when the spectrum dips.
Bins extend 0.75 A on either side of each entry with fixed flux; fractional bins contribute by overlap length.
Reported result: -1.0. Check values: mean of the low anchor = 8.22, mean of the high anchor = 10.3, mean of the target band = 9.88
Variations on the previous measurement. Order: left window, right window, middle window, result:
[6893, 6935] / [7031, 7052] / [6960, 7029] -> 4.6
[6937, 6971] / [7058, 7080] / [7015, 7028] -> -1.8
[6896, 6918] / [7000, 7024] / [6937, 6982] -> -2.2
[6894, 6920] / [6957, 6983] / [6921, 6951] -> -1.1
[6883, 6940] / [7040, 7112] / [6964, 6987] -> -3.9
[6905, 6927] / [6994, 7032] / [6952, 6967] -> -0.9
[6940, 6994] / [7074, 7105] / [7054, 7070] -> -1.0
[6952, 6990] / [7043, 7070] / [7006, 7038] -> -1.7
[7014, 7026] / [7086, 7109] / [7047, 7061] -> -2.1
